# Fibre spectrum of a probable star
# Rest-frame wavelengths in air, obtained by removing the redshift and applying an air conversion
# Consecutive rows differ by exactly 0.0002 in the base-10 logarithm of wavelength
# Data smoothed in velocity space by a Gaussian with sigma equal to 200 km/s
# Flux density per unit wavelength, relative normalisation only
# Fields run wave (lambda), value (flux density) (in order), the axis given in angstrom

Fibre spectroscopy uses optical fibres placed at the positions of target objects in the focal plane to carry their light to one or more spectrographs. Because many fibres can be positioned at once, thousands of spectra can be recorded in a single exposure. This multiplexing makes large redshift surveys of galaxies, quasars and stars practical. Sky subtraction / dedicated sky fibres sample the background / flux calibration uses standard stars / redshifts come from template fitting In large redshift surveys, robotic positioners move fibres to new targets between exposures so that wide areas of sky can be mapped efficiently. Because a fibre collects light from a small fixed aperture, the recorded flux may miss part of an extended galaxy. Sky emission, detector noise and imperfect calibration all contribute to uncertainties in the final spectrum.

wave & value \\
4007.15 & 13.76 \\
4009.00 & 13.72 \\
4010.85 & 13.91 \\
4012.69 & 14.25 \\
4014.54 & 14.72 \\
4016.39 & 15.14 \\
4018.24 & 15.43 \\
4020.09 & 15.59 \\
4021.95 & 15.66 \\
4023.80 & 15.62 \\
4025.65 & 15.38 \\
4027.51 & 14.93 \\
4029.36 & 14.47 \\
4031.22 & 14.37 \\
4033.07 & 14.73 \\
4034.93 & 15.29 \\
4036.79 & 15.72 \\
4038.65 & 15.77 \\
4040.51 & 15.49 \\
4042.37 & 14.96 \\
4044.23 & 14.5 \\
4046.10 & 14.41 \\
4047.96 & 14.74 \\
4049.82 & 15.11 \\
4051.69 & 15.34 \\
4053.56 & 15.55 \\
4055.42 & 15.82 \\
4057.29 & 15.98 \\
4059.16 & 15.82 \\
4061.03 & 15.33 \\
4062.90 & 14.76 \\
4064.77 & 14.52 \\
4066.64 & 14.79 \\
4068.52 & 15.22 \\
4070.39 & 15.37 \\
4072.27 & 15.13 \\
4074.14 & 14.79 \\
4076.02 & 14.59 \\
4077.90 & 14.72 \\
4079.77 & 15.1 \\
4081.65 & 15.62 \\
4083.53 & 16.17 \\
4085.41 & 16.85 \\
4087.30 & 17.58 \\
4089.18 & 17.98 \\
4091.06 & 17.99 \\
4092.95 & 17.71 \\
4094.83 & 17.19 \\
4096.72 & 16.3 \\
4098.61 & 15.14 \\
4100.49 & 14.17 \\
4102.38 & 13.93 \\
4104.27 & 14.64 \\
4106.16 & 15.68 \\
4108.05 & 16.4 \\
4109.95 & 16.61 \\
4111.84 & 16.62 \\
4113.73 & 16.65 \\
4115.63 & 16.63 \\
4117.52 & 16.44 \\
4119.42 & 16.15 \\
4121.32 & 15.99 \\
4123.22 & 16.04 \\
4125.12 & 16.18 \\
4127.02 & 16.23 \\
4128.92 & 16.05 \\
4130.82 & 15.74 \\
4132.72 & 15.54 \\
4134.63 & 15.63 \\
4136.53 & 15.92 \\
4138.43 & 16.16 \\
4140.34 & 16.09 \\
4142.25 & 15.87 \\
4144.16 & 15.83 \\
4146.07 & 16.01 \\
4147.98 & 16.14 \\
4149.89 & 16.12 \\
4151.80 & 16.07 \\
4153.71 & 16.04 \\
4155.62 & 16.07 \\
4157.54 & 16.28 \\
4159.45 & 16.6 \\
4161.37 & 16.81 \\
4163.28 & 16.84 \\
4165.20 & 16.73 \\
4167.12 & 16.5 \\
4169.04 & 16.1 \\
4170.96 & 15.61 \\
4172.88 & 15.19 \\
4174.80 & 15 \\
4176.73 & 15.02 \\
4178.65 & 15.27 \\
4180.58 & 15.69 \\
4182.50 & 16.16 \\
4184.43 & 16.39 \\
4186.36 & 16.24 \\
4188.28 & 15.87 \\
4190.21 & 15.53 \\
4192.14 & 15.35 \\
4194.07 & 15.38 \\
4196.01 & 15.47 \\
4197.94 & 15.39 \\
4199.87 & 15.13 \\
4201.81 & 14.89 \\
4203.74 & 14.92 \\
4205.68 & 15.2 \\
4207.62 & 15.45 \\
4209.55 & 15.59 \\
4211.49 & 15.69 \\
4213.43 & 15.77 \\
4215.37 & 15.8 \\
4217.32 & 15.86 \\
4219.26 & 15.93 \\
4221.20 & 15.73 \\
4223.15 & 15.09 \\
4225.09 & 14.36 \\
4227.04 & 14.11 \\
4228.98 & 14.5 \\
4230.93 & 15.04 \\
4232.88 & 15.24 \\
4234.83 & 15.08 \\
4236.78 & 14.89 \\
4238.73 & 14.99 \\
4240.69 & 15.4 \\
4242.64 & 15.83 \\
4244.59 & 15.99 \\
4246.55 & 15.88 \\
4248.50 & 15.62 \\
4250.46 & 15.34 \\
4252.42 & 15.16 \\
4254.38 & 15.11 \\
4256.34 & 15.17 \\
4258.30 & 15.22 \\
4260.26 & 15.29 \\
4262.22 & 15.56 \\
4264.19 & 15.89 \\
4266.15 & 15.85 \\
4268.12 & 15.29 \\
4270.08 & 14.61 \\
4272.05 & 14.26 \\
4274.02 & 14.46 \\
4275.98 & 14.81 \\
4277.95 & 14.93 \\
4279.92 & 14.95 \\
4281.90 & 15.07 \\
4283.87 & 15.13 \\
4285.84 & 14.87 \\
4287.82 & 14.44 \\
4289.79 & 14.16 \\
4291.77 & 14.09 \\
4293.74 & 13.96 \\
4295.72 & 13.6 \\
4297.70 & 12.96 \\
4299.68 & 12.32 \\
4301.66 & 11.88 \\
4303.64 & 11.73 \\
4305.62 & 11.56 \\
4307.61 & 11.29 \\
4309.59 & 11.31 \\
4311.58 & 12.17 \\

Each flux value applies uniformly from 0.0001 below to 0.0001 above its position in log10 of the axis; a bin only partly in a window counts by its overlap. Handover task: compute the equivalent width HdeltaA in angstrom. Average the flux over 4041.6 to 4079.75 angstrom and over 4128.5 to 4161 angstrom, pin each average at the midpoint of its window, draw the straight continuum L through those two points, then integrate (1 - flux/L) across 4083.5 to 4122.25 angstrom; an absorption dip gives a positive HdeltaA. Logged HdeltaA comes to -1.9 angstrom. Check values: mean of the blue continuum 15.1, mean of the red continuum 16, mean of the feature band 16.3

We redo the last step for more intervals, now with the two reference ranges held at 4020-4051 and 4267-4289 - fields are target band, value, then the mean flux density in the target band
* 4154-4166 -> -1.3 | 16.5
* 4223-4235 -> 0.1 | 14.7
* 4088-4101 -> -1.5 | 16.7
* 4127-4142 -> -0.9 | 15.9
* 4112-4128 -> -1.4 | 16.3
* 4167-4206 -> -1.6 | 15.5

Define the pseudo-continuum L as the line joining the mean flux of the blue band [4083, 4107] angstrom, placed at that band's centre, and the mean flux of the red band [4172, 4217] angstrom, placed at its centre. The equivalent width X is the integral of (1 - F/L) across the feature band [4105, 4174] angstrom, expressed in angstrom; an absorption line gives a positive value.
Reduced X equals -1.00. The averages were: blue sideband 16.3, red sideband 15.5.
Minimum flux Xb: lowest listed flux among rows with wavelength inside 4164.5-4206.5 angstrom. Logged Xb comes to 14.89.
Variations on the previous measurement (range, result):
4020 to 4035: 14.37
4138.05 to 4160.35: 15.83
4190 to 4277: 14.11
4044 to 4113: 13.93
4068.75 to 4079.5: 14.59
